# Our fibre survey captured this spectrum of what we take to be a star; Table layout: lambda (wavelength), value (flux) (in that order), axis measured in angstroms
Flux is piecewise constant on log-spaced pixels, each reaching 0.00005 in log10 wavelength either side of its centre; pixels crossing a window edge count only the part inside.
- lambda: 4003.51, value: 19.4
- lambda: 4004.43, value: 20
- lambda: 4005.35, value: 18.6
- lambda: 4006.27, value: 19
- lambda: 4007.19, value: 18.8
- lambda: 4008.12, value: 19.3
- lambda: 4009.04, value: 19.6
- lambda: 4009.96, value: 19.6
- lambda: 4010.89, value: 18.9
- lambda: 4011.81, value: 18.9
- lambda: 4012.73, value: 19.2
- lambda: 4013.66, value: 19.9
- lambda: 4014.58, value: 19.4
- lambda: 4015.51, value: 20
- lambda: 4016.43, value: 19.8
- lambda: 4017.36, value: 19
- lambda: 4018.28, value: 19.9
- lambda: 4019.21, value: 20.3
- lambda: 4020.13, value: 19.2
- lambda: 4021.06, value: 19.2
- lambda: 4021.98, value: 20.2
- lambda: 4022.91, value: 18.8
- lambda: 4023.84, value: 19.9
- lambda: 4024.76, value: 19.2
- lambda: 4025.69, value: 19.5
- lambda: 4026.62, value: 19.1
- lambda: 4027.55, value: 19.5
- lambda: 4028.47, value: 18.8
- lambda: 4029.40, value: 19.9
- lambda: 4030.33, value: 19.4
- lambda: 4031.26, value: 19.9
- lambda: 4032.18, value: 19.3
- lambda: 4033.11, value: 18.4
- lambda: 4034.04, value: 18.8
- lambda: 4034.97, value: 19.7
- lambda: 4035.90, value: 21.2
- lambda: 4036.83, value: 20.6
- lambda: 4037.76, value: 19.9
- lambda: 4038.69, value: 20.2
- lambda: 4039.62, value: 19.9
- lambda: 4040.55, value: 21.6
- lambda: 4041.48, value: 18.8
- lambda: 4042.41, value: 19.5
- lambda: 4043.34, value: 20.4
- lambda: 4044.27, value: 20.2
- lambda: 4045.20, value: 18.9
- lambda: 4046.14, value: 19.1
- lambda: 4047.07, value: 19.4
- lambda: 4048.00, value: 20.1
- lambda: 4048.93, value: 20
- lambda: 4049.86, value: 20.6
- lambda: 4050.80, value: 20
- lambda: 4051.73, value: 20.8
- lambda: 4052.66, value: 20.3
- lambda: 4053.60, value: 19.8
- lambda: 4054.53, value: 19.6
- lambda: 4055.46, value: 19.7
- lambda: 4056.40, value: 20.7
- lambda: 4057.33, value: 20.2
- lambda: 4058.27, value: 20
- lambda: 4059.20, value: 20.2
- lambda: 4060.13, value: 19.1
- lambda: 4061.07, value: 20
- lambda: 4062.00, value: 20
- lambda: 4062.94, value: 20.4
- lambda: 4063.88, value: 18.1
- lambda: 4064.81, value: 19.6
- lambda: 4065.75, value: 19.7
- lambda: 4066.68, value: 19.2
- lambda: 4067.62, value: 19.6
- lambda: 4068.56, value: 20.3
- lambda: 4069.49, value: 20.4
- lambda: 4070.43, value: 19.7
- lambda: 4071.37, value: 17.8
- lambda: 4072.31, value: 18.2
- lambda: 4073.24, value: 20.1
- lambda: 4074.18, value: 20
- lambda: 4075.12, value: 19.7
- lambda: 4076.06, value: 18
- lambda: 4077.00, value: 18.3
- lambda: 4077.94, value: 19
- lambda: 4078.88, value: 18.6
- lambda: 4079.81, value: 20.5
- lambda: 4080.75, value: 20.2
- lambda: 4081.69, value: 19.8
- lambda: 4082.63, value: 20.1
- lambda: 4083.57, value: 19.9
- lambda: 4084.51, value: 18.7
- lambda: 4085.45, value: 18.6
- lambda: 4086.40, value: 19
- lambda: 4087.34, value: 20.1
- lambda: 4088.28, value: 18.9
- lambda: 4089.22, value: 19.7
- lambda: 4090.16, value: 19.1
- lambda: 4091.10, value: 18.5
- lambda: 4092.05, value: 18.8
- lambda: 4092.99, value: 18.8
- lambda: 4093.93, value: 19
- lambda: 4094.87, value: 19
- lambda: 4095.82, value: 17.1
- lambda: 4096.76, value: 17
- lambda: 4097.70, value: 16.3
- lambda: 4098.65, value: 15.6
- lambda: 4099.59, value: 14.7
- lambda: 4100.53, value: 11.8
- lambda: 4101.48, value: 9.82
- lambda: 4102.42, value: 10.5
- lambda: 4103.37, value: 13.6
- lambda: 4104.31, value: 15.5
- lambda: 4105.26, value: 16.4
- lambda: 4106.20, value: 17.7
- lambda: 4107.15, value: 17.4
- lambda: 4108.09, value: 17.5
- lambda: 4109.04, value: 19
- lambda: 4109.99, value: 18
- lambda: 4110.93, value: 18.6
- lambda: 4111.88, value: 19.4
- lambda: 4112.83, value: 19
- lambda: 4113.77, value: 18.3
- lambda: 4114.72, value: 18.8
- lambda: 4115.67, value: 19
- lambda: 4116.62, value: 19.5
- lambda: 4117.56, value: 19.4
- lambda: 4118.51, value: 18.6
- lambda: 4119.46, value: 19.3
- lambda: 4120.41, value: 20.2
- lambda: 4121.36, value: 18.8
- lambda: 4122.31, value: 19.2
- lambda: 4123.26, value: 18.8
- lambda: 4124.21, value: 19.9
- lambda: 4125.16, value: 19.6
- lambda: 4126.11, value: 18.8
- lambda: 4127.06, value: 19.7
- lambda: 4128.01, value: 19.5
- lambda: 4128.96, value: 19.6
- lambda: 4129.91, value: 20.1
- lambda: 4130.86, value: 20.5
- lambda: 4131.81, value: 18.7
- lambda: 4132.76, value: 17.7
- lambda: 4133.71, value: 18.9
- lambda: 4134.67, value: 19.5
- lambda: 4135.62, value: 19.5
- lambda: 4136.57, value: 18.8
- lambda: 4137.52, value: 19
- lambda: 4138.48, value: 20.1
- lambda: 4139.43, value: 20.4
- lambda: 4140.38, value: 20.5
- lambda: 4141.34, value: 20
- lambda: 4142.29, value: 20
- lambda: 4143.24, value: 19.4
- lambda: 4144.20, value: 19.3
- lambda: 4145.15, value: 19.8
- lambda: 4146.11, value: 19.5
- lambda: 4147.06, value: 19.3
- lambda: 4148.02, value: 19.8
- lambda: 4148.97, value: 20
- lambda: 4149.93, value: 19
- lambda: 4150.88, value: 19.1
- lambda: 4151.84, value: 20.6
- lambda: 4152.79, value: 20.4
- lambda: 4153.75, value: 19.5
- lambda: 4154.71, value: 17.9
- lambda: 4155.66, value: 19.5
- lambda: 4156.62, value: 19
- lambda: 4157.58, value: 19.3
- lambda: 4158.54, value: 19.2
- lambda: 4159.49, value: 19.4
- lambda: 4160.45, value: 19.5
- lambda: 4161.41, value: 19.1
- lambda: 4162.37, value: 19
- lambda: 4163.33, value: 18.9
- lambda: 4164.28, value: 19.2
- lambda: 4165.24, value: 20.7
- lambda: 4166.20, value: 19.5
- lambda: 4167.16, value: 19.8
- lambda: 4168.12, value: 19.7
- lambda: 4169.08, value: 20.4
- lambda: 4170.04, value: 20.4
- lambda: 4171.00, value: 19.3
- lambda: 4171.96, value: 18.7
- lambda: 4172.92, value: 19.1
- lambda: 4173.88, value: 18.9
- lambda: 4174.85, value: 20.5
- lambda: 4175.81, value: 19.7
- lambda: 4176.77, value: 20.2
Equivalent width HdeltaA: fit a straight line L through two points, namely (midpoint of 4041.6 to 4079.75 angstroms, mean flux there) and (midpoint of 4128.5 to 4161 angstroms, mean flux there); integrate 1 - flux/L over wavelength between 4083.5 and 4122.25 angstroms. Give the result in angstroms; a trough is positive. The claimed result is 3.7 angstroms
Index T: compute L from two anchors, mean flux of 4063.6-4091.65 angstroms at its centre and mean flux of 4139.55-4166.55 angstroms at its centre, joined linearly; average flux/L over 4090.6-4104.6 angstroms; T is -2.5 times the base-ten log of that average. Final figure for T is 0.23 mag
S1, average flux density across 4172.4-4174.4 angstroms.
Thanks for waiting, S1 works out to 18.9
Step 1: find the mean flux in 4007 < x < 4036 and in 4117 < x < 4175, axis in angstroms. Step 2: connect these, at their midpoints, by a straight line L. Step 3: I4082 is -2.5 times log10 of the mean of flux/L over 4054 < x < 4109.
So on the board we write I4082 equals 0.06 mag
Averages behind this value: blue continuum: 19.4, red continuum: 19.5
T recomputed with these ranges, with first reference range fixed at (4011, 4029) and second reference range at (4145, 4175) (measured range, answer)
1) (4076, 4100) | 0.049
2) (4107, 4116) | 0.054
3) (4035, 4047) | -0.029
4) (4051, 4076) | -0.014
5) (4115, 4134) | 0.010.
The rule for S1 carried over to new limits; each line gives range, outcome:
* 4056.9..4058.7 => 20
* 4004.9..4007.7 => 18.8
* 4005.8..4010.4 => 19.3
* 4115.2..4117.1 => 19.3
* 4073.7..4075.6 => 19.8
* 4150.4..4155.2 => 19.5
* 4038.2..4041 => 20.6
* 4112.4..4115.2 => 18.7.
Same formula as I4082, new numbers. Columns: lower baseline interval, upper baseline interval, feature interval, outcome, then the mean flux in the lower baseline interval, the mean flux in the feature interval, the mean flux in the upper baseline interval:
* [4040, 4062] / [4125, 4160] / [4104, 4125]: 0.059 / 20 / 18.6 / 19.5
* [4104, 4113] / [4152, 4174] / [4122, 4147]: -0.051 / 17.8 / 19.5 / 19.4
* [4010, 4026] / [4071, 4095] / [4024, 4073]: -0.021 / 19.5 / 19.7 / 19.2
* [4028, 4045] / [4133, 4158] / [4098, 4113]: 0.232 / 19.8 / 15.8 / 19.5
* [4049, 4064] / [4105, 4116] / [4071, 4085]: 0.002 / 20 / 19.3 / 18.3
